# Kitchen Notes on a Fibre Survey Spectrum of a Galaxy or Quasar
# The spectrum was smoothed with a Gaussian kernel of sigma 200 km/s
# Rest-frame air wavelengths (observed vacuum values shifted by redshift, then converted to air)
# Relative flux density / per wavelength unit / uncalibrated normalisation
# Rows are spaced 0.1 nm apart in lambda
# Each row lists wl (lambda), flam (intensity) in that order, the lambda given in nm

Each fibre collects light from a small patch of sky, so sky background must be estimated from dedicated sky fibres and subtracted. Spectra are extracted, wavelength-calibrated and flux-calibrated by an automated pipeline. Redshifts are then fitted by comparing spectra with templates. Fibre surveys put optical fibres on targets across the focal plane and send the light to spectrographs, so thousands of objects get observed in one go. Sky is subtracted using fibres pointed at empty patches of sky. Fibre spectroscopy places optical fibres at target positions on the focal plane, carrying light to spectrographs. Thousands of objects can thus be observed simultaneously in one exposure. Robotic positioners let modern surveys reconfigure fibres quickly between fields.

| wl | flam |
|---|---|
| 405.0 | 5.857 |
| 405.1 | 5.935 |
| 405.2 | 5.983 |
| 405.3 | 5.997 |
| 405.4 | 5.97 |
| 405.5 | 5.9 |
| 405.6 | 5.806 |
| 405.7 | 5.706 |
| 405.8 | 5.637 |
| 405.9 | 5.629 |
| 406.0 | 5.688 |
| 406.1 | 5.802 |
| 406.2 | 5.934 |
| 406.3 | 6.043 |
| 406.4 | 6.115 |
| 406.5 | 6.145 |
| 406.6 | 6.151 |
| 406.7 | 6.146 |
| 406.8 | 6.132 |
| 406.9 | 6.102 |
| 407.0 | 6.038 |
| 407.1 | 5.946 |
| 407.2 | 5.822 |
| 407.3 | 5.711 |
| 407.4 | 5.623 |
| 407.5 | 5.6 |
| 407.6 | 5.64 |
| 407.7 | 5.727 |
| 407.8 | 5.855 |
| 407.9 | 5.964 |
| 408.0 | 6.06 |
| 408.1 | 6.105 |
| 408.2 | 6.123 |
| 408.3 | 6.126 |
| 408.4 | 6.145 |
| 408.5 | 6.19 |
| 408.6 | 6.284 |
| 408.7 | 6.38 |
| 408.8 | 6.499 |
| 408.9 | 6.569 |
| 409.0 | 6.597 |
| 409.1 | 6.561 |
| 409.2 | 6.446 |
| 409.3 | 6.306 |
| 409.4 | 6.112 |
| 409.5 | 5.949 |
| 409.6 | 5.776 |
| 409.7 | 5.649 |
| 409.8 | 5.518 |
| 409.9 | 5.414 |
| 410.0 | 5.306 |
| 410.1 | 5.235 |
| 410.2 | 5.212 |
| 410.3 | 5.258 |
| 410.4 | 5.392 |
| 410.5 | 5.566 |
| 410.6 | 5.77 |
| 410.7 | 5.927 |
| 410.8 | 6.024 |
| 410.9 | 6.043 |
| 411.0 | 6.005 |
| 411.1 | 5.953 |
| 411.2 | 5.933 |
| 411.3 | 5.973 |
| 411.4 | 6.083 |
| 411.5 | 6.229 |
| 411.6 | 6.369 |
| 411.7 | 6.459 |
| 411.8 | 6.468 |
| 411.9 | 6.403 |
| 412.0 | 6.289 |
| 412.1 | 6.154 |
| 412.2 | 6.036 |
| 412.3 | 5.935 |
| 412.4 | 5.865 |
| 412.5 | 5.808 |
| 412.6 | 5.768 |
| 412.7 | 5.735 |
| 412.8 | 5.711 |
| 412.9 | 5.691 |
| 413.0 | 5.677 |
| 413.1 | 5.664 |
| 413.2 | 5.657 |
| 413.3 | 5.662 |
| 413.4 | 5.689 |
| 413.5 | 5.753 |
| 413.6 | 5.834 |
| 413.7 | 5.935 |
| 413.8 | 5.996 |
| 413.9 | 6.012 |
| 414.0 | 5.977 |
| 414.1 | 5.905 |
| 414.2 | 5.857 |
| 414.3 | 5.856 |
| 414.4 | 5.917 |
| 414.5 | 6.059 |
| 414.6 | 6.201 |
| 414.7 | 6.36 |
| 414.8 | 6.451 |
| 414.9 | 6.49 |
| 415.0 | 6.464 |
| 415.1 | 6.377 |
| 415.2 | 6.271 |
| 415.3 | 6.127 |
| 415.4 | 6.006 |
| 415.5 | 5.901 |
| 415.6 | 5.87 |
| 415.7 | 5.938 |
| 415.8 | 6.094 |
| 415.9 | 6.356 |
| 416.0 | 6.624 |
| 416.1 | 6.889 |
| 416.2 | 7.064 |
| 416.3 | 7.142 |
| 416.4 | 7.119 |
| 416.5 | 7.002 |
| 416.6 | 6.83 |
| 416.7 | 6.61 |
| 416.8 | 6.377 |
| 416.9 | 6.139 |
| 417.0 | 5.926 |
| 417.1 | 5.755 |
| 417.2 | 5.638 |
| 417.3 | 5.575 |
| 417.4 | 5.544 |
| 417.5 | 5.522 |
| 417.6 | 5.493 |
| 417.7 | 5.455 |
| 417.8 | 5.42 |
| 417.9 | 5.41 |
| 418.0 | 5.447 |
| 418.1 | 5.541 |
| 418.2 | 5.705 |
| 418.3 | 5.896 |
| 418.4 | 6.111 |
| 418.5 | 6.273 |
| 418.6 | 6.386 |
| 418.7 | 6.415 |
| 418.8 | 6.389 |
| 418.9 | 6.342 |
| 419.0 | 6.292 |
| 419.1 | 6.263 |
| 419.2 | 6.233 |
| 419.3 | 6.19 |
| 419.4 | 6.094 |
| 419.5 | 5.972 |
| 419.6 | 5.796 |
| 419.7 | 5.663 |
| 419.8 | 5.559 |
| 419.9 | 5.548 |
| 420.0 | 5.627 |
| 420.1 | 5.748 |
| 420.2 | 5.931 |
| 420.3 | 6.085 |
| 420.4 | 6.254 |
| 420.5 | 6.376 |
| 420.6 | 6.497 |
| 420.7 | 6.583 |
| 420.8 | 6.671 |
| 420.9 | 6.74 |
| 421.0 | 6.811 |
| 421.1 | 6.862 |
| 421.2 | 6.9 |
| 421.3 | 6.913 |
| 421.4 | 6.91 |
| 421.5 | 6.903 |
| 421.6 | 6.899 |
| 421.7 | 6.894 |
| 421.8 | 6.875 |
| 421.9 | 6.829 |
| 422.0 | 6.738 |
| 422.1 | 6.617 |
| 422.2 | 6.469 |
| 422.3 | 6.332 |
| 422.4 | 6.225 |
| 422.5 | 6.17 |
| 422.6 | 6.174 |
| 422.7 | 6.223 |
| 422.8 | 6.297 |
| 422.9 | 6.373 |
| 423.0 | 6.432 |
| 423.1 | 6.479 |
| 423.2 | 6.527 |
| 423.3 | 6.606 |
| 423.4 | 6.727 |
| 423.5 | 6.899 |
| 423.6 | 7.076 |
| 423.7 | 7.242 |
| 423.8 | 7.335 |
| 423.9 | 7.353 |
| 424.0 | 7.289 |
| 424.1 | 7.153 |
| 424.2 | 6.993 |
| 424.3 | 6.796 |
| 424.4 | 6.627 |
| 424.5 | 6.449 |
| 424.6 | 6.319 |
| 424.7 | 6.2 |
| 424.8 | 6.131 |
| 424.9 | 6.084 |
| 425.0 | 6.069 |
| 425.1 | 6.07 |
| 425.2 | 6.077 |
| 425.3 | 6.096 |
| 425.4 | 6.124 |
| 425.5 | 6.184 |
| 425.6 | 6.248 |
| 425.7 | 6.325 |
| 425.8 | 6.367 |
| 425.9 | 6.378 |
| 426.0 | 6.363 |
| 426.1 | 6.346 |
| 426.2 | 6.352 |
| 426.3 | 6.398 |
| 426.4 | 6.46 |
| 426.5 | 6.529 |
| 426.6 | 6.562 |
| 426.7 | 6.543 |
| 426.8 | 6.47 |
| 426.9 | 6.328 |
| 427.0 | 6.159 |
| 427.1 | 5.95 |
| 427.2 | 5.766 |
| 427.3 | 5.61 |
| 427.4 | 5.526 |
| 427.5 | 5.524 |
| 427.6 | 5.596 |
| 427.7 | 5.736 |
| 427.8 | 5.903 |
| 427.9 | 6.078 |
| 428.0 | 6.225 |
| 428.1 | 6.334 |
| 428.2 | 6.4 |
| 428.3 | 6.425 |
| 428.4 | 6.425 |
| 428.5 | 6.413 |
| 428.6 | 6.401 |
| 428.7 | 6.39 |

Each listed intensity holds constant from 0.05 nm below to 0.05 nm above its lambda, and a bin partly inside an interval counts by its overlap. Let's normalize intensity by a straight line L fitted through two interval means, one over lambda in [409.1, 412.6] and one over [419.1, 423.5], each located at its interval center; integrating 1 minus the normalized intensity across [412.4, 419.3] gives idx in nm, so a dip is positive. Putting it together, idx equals 0.10 nm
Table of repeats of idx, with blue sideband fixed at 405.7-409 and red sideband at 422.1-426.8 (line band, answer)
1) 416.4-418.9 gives 0.12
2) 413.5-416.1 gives 0.04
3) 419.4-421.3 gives 0.05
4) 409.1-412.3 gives 0.09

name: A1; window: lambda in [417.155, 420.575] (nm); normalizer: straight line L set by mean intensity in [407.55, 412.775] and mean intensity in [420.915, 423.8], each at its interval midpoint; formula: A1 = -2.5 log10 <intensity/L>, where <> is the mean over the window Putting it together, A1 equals 0.102 mag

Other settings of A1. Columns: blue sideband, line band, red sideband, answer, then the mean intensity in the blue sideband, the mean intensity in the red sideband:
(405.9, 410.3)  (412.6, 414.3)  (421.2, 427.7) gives 0.059 mag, 5.96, 6.45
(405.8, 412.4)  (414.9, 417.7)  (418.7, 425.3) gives 0.002 mag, 5.98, 6.46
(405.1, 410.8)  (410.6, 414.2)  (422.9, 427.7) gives 0.015 mag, 5.92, 6.4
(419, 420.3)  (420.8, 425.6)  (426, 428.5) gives -0.099 mag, 5.91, 6.16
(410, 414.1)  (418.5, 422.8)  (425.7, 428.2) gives -0.058 mag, 5.87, 6.15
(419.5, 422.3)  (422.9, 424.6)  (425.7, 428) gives -0.092 mag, 6.42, 6.14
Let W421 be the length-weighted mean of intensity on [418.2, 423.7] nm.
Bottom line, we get 6.39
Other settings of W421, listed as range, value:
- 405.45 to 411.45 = 5.92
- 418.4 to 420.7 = 6.1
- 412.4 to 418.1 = 6.03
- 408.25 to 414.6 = 5.95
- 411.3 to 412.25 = 6.26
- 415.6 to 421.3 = 6.17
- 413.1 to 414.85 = 5.94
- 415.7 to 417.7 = 6.27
